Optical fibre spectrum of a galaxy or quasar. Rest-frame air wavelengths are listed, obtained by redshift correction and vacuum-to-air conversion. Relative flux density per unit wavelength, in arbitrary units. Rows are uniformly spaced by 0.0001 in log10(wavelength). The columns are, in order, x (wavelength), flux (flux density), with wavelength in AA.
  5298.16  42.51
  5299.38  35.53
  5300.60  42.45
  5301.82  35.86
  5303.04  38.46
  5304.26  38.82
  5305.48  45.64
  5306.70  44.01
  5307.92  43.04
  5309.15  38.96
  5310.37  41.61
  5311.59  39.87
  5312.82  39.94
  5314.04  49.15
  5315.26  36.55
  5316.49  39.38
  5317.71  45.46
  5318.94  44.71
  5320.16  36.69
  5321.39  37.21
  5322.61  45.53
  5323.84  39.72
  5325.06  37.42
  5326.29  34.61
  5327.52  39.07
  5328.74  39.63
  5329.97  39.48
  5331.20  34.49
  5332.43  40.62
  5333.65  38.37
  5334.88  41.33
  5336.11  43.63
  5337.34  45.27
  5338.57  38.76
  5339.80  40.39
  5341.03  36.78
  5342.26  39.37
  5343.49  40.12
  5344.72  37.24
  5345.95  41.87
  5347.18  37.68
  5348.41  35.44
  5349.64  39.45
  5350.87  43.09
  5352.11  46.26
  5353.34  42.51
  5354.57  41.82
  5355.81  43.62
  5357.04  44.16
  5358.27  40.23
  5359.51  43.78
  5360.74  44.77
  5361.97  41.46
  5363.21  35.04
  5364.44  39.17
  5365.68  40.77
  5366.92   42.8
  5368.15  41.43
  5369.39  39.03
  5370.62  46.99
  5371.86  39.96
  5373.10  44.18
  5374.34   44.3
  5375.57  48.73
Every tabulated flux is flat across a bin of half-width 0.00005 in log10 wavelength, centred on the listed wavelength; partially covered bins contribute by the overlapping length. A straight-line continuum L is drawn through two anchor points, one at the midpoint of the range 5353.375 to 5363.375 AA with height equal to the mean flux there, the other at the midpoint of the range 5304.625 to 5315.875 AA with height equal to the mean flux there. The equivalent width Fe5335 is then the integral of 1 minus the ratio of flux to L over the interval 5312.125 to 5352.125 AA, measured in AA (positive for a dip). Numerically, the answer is 1.9 AA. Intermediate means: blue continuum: 42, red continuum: 42.2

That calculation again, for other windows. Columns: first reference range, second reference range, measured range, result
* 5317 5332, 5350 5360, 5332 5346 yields 0.3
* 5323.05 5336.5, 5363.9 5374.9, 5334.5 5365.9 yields -0.3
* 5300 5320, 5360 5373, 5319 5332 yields 0.8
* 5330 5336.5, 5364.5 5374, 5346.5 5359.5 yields -0.2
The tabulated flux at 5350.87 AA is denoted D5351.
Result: 43.09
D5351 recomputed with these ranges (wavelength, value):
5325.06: 37.42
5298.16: 42.51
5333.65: 38.37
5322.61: 45.53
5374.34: 44.3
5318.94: 44.71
